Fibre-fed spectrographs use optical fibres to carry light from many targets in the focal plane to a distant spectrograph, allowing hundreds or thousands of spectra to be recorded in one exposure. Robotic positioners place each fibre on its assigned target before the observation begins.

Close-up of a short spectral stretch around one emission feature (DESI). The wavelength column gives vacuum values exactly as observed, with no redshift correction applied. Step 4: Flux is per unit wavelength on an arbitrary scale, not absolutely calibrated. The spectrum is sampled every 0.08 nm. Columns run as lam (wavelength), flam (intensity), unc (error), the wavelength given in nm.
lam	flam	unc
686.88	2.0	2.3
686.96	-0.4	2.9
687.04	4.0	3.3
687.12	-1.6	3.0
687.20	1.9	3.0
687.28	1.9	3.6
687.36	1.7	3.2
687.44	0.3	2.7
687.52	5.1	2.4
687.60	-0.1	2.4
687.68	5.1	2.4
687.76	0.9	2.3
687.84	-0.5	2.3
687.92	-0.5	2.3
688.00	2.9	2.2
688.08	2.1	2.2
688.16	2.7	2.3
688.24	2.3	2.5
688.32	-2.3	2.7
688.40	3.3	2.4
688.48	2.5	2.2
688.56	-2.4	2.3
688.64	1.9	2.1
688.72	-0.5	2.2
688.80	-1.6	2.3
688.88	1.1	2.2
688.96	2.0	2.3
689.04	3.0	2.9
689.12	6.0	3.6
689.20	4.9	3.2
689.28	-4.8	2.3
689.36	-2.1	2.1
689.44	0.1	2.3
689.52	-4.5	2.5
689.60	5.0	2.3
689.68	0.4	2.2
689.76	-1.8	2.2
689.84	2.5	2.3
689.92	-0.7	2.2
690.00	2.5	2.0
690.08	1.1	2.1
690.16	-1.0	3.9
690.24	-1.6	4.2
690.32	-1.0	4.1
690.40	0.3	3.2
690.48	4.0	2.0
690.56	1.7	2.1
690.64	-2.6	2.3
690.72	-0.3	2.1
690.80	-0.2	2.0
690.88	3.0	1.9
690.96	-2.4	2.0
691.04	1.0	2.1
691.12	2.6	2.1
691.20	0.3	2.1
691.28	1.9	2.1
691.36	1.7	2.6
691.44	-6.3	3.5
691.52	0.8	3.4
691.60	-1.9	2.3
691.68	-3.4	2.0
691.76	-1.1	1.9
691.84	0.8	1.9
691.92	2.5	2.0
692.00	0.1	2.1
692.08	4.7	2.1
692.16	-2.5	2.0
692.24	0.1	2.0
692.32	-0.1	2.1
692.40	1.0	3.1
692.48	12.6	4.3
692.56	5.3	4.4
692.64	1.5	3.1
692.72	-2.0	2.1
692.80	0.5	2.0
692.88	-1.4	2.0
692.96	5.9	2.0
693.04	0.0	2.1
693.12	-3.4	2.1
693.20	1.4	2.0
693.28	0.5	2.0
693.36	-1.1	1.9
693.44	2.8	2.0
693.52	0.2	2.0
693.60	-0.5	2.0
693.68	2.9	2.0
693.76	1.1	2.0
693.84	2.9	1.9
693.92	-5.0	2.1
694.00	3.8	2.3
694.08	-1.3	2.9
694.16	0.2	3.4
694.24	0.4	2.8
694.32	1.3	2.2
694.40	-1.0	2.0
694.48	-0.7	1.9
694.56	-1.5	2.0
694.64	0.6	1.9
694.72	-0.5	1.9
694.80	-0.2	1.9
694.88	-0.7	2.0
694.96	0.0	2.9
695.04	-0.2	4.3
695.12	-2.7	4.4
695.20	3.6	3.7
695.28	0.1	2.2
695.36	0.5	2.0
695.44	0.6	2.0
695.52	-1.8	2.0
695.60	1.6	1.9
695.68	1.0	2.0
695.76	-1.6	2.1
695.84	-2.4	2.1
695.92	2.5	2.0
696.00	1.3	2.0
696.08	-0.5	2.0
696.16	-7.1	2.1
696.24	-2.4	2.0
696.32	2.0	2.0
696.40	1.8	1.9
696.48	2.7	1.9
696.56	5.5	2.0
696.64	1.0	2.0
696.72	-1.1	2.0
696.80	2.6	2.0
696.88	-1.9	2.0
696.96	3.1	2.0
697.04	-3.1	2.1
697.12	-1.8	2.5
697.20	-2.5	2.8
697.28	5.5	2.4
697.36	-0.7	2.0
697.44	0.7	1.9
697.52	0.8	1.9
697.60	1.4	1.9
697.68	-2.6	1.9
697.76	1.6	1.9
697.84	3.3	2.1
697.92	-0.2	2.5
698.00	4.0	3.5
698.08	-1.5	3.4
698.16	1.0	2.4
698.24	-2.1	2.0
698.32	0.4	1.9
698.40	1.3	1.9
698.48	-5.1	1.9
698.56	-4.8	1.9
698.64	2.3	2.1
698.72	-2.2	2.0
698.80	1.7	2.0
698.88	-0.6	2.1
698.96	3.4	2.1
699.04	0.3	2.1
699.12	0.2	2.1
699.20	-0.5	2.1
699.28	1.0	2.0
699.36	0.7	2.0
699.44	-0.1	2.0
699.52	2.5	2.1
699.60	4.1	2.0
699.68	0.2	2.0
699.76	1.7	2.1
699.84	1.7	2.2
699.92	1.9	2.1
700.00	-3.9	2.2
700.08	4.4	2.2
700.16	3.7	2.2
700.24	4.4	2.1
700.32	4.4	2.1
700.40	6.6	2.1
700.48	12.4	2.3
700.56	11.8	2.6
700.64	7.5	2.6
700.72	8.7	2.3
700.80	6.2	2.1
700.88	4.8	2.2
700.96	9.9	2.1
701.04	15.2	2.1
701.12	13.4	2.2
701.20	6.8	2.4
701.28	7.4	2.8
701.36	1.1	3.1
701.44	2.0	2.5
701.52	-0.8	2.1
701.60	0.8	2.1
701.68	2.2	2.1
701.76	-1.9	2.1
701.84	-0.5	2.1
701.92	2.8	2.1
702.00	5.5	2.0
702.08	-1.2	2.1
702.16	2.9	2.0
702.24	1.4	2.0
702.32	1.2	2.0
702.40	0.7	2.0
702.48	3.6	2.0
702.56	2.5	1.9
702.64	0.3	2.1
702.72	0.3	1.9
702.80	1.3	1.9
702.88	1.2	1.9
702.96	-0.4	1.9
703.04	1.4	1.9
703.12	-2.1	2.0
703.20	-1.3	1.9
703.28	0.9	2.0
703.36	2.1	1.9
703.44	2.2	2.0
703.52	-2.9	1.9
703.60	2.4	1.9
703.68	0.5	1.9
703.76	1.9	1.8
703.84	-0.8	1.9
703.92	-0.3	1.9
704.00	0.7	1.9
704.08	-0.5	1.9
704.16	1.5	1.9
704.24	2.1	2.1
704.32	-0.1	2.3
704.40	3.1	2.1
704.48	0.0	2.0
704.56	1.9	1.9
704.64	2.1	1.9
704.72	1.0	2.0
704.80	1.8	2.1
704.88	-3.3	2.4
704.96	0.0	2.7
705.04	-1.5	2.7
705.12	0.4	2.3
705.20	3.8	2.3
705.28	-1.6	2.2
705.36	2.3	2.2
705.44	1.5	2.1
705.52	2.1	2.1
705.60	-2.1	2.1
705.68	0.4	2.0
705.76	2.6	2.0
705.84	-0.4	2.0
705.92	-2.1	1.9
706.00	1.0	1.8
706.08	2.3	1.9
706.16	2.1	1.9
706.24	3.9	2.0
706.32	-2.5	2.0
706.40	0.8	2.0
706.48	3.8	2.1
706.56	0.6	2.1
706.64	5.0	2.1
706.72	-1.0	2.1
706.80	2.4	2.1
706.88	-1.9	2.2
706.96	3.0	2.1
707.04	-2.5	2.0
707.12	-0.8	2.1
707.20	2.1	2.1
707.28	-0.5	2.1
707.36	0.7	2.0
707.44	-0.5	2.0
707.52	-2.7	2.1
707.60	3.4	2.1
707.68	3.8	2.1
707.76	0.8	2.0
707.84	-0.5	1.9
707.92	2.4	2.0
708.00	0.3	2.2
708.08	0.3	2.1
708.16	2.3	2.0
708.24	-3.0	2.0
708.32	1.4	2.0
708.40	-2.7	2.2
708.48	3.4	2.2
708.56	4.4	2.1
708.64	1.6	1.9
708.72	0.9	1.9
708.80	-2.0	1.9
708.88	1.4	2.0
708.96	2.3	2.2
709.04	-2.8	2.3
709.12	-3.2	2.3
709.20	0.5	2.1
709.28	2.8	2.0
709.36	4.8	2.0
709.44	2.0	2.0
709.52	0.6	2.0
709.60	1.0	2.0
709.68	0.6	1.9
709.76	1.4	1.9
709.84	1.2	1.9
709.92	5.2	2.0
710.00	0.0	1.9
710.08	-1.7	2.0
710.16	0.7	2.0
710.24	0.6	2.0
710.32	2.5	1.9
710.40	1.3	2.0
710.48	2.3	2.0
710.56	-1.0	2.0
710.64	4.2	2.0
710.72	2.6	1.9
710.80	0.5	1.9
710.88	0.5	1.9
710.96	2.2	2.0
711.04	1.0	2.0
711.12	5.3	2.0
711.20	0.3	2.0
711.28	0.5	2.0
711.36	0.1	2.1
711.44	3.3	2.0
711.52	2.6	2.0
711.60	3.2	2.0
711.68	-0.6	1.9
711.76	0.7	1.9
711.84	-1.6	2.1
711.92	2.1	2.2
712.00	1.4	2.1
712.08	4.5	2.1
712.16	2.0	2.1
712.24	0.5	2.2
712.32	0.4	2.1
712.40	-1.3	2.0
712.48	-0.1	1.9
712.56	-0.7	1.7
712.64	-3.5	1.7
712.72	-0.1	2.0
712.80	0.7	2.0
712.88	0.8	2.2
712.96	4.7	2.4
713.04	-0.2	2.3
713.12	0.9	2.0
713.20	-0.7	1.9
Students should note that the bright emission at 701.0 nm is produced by [O II] 3727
